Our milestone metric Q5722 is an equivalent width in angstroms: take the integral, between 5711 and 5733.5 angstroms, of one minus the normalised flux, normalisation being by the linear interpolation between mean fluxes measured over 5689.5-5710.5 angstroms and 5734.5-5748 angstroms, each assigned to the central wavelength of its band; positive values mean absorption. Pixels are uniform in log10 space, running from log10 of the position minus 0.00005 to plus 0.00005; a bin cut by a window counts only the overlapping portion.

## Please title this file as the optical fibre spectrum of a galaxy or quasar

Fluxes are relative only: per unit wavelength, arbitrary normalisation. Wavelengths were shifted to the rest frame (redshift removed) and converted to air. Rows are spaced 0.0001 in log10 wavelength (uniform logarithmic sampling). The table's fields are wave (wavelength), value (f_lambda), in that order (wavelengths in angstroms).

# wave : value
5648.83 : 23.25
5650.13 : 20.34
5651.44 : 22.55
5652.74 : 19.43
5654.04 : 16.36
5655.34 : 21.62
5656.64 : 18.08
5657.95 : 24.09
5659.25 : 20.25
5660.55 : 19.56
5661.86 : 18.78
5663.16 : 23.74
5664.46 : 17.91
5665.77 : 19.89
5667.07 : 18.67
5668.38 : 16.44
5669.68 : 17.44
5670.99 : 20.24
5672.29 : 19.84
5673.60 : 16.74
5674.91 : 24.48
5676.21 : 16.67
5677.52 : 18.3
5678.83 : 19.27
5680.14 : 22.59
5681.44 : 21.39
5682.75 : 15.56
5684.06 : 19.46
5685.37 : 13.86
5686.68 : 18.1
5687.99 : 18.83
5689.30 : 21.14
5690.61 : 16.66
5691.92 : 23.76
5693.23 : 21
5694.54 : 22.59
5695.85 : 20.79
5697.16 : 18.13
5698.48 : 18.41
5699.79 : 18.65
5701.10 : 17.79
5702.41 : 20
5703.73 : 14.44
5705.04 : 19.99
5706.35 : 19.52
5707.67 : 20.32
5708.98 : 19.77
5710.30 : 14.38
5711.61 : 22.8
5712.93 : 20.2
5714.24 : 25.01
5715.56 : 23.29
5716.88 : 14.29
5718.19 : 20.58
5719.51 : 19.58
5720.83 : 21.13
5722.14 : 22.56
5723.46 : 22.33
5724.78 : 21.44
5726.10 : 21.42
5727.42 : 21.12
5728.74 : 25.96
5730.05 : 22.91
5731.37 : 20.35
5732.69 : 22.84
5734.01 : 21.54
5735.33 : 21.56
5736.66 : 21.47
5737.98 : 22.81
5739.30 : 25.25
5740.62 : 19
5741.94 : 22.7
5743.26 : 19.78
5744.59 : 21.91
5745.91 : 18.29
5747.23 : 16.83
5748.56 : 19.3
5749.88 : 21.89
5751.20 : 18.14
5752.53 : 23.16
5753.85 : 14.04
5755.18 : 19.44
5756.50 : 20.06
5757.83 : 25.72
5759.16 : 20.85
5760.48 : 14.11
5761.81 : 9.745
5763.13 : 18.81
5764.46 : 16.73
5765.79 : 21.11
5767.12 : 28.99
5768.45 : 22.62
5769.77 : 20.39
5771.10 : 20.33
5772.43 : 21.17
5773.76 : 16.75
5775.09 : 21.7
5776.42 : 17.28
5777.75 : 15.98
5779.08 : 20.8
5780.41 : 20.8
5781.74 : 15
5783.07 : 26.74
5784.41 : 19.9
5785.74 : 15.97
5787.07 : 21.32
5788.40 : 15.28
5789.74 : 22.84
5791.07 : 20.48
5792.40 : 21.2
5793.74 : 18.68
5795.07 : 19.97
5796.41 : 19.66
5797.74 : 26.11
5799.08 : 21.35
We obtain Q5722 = -1.6 angstroms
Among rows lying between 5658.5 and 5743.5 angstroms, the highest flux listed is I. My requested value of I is 25.96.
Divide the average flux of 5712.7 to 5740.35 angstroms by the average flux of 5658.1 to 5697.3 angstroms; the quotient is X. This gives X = 1.1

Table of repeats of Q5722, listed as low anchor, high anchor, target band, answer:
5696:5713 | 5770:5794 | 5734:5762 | -1.1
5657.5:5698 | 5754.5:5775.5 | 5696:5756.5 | -2.0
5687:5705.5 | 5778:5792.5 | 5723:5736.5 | -1.7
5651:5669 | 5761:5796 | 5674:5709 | 0.8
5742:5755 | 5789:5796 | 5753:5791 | 1.0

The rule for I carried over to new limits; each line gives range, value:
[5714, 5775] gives 28.99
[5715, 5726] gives 23.29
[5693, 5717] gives 25.01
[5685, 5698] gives 23.76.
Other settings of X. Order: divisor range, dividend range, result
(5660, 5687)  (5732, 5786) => 1.06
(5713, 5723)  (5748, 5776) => 0.94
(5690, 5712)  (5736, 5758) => 1.06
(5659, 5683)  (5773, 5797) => 1.00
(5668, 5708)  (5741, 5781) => 1.03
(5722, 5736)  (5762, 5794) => 0.90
